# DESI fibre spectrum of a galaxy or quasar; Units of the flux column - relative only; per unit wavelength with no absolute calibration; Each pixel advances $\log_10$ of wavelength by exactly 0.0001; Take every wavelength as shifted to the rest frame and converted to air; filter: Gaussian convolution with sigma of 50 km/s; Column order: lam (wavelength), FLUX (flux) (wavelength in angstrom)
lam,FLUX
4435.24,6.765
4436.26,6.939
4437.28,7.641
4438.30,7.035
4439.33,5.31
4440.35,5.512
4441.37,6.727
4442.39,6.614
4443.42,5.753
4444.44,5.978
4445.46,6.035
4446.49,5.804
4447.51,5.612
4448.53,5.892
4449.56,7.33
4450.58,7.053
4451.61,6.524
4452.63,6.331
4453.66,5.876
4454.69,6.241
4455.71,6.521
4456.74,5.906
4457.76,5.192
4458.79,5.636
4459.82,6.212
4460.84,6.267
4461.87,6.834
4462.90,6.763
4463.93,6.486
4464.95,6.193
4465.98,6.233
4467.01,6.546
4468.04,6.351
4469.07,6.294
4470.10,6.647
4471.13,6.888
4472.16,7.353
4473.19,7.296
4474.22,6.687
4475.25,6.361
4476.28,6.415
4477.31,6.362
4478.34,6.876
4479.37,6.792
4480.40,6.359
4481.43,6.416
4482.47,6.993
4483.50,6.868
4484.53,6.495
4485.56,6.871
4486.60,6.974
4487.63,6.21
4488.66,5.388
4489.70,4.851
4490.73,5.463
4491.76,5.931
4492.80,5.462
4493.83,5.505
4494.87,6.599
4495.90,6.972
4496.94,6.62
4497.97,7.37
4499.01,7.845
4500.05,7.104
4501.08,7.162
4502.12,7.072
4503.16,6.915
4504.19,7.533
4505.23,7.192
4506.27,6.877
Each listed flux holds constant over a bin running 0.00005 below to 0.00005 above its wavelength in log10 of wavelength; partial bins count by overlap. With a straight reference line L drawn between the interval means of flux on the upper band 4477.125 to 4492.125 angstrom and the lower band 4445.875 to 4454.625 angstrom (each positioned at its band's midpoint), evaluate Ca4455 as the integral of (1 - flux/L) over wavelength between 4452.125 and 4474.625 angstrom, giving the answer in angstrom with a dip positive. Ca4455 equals -0.3 angstrom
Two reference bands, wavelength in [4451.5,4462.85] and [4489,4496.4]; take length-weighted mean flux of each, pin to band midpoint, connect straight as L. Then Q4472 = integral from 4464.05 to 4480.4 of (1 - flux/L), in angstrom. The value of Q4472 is -1.6 angstrom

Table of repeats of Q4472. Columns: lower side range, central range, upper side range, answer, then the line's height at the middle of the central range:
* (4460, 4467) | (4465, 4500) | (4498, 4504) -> 1.8 angstrom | 6.86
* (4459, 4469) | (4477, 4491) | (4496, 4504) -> 0.9 angstrom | 6.82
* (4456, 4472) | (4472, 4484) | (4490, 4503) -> -0.5 angstrom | 6.43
